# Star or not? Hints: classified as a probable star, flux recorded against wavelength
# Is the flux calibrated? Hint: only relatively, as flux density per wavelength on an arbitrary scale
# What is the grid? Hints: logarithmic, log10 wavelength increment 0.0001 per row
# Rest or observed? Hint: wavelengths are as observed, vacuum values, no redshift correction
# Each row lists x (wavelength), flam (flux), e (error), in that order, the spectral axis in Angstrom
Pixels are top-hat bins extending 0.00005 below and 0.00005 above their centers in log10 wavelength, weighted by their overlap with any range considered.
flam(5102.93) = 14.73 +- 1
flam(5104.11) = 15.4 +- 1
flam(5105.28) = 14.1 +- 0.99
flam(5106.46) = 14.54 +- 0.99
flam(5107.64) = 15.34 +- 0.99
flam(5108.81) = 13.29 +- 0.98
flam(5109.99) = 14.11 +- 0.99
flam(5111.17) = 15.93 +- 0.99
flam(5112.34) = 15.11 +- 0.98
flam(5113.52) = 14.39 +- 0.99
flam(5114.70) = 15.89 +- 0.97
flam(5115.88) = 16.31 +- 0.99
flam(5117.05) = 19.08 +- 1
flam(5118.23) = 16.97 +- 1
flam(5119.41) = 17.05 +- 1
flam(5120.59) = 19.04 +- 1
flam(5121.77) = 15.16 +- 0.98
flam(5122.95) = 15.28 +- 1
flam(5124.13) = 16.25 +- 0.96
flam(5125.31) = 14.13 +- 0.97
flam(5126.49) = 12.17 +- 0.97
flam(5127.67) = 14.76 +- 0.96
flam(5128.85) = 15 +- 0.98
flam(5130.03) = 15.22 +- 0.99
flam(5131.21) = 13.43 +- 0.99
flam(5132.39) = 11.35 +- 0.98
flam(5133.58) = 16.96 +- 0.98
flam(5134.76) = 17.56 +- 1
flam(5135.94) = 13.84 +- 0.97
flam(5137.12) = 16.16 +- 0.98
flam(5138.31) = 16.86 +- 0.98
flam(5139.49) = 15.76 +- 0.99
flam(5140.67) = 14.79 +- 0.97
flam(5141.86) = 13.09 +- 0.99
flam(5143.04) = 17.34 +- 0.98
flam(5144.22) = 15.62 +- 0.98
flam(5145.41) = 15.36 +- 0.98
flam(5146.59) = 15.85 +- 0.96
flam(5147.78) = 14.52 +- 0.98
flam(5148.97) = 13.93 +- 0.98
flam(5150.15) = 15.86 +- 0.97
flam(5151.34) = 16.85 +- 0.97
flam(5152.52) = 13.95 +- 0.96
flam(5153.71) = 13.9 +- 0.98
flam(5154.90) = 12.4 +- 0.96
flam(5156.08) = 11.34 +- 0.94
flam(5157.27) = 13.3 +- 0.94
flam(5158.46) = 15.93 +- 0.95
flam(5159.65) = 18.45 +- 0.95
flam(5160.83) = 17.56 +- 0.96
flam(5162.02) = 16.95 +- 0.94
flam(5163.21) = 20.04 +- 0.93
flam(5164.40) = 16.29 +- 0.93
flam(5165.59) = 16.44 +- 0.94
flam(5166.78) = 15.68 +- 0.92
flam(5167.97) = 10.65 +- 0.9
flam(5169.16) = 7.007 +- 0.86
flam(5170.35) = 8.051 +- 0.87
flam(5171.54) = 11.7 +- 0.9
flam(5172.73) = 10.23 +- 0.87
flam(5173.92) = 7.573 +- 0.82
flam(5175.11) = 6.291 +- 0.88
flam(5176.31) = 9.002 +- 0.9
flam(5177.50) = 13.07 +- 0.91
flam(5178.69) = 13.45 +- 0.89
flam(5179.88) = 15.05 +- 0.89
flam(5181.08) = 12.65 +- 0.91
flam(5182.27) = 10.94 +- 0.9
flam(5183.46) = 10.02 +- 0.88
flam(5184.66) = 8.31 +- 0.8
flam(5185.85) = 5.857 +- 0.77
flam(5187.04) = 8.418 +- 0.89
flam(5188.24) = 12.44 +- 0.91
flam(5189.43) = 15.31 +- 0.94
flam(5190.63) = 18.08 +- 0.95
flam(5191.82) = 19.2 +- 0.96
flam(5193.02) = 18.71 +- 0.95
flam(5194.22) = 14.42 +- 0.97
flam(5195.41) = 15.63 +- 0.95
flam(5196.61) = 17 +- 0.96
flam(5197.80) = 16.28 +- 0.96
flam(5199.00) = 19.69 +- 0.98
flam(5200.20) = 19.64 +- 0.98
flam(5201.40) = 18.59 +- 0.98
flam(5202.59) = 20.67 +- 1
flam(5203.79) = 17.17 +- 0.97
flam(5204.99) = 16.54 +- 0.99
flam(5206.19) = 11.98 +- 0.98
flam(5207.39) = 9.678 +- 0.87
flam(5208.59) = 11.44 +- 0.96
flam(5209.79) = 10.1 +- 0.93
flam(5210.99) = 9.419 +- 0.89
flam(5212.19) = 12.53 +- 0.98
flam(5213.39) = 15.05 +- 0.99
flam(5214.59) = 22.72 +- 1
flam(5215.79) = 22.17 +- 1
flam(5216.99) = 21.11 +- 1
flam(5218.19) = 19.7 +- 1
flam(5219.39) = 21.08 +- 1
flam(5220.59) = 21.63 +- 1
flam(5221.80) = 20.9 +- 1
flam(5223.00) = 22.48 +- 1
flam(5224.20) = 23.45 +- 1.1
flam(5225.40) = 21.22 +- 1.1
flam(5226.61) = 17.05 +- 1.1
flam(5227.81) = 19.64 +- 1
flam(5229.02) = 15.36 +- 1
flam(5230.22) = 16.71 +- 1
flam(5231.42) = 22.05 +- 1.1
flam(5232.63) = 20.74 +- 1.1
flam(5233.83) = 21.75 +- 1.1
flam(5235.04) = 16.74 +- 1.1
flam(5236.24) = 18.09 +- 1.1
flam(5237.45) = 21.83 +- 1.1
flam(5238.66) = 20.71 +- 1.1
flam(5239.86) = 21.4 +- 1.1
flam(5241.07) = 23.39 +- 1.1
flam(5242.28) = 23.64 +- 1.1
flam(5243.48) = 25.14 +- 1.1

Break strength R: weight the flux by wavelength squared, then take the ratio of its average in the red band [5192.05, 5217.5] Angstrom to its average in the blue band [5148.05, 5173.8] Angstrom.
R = 1.18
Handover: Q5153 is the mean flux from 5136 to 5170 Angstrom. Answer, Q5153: 15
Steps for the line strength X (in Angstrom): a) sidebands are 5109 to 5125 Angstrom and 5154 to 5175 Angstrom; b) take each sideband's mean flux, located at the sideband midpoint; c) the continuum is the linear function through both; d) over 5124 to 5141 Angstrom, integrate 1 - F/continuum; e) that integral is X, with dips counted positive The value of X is 0.3 Angstrom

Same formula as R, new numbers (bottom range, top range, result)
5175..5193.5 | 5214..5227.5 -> 1.73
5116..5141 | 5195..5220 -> 1.10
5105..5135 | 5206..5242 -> 1.26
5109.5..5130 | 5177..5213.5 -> 0.93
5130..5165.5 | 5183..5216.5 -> 0.99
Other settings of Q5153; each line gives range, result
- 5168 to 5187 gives 9.93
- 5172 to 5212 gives 13.4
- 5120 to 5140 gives 15.2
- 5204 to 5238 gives 18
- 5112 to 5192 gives 14.1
